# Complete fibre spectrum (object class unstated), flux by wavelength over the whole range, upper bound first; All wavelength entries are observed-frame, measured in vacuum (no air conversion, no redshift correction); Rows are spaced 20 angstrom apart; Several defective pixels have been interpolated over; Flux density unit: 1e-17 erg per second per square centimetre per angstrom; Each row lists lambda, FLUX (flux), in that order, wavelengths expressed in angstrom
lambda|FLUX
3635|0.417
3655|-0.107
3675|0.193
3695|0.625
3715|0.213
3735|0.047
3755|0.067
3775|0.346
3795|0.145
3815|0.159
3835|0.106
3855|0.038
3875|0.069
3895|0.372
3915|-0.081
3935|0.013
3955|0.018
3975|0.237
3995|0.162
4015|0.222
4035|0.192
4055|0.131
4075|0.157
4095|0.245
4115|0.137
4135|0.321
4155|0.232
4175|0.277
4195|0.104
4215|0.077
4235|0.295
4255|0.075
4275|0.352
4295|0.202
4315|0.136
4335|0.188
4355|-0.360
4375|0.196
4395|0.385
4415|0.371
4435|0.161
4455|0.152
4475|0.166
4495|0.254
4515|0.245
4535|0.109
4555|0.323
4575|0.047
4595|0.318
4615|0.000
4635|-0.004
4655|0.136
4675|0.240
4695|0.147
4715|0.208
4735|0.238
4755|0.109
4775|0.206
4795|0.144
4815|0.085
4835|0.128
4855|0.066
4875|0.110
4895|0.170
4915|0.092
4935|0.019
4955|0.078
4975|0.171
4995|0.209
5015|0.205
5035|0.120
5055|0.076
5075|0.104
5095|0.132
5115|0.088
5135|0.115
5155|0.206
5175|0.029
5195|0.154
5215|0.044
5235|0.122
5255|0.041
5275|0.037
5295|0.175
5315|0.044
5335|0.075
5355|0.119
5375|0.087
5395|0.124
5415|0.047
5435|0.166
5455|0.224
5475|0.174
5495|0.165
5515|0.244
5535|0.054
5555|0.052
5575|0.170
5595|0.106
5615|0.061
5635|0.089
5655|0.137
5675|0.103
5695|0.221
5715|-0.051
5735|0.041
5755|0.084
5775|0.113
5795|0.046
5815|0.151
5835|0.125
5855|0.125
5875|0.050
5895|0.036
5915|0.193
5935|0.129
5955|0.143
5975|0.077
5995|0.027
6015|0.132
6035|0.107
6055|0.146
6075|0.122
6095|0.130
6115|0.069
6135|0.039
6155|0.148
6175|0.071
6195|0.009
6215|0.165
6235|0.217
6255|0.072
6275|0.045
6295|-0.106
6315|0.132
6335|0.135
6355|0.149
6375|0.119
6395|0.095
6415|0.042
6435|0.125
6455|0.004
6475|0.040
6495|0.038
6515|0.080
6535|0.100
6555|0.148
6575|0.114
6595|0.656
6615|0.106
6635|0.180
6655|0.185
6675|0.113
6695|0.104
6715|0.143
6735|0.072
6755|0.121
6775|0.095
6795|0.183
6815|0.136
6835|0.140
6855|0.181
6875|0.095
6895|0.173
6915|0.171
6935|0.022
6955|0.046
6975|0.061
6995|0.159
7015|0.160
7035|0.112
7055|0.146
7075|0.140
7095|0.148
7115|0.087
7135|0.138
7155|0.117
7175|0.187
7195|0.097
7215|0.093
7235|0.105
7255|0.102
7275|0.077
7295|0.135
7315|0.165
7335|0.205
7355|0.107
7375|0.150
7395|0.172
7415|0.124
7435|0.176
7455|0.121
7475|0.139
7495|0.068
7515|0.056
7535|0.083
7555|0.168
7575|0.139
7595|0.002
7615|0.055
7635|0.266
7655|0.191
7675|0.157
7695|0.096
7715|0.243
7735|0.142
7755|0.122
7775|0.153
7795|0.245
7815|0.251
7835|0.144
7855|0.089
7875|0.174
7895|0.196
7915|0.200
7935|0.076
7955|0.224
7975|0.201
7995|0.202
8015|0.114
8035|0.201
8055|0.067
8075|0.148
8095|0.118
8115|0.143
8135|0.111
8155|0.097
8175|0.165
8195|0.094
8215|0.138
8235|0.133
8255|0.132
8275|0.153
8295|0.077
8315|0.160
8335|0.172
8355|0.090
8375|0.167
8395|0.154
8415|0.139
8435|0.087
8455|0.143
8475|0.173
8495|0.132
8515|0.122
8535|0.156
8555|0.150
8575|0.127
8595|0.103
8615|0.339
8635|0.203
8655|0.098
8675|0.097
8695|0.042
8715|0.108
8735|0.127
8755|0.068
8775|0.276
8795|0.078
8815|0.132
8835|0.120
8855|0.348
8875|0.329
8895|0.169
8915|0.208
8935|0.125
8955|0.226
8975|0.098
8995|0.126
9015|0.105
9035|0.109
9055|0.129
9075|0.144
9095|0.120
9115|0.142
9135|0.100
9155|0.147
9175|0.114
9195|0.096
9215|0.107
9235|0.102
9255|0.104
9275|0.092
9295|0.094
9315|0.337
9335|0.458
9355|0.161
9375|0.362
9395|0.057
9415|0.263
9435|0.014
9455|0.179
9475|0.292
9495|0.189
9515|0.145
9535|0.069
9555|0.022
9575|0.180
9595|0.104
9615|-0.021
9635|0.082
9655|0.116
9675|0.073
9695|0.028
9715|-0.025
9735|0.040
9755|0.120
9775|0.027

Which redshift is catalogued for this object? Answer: 0.770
